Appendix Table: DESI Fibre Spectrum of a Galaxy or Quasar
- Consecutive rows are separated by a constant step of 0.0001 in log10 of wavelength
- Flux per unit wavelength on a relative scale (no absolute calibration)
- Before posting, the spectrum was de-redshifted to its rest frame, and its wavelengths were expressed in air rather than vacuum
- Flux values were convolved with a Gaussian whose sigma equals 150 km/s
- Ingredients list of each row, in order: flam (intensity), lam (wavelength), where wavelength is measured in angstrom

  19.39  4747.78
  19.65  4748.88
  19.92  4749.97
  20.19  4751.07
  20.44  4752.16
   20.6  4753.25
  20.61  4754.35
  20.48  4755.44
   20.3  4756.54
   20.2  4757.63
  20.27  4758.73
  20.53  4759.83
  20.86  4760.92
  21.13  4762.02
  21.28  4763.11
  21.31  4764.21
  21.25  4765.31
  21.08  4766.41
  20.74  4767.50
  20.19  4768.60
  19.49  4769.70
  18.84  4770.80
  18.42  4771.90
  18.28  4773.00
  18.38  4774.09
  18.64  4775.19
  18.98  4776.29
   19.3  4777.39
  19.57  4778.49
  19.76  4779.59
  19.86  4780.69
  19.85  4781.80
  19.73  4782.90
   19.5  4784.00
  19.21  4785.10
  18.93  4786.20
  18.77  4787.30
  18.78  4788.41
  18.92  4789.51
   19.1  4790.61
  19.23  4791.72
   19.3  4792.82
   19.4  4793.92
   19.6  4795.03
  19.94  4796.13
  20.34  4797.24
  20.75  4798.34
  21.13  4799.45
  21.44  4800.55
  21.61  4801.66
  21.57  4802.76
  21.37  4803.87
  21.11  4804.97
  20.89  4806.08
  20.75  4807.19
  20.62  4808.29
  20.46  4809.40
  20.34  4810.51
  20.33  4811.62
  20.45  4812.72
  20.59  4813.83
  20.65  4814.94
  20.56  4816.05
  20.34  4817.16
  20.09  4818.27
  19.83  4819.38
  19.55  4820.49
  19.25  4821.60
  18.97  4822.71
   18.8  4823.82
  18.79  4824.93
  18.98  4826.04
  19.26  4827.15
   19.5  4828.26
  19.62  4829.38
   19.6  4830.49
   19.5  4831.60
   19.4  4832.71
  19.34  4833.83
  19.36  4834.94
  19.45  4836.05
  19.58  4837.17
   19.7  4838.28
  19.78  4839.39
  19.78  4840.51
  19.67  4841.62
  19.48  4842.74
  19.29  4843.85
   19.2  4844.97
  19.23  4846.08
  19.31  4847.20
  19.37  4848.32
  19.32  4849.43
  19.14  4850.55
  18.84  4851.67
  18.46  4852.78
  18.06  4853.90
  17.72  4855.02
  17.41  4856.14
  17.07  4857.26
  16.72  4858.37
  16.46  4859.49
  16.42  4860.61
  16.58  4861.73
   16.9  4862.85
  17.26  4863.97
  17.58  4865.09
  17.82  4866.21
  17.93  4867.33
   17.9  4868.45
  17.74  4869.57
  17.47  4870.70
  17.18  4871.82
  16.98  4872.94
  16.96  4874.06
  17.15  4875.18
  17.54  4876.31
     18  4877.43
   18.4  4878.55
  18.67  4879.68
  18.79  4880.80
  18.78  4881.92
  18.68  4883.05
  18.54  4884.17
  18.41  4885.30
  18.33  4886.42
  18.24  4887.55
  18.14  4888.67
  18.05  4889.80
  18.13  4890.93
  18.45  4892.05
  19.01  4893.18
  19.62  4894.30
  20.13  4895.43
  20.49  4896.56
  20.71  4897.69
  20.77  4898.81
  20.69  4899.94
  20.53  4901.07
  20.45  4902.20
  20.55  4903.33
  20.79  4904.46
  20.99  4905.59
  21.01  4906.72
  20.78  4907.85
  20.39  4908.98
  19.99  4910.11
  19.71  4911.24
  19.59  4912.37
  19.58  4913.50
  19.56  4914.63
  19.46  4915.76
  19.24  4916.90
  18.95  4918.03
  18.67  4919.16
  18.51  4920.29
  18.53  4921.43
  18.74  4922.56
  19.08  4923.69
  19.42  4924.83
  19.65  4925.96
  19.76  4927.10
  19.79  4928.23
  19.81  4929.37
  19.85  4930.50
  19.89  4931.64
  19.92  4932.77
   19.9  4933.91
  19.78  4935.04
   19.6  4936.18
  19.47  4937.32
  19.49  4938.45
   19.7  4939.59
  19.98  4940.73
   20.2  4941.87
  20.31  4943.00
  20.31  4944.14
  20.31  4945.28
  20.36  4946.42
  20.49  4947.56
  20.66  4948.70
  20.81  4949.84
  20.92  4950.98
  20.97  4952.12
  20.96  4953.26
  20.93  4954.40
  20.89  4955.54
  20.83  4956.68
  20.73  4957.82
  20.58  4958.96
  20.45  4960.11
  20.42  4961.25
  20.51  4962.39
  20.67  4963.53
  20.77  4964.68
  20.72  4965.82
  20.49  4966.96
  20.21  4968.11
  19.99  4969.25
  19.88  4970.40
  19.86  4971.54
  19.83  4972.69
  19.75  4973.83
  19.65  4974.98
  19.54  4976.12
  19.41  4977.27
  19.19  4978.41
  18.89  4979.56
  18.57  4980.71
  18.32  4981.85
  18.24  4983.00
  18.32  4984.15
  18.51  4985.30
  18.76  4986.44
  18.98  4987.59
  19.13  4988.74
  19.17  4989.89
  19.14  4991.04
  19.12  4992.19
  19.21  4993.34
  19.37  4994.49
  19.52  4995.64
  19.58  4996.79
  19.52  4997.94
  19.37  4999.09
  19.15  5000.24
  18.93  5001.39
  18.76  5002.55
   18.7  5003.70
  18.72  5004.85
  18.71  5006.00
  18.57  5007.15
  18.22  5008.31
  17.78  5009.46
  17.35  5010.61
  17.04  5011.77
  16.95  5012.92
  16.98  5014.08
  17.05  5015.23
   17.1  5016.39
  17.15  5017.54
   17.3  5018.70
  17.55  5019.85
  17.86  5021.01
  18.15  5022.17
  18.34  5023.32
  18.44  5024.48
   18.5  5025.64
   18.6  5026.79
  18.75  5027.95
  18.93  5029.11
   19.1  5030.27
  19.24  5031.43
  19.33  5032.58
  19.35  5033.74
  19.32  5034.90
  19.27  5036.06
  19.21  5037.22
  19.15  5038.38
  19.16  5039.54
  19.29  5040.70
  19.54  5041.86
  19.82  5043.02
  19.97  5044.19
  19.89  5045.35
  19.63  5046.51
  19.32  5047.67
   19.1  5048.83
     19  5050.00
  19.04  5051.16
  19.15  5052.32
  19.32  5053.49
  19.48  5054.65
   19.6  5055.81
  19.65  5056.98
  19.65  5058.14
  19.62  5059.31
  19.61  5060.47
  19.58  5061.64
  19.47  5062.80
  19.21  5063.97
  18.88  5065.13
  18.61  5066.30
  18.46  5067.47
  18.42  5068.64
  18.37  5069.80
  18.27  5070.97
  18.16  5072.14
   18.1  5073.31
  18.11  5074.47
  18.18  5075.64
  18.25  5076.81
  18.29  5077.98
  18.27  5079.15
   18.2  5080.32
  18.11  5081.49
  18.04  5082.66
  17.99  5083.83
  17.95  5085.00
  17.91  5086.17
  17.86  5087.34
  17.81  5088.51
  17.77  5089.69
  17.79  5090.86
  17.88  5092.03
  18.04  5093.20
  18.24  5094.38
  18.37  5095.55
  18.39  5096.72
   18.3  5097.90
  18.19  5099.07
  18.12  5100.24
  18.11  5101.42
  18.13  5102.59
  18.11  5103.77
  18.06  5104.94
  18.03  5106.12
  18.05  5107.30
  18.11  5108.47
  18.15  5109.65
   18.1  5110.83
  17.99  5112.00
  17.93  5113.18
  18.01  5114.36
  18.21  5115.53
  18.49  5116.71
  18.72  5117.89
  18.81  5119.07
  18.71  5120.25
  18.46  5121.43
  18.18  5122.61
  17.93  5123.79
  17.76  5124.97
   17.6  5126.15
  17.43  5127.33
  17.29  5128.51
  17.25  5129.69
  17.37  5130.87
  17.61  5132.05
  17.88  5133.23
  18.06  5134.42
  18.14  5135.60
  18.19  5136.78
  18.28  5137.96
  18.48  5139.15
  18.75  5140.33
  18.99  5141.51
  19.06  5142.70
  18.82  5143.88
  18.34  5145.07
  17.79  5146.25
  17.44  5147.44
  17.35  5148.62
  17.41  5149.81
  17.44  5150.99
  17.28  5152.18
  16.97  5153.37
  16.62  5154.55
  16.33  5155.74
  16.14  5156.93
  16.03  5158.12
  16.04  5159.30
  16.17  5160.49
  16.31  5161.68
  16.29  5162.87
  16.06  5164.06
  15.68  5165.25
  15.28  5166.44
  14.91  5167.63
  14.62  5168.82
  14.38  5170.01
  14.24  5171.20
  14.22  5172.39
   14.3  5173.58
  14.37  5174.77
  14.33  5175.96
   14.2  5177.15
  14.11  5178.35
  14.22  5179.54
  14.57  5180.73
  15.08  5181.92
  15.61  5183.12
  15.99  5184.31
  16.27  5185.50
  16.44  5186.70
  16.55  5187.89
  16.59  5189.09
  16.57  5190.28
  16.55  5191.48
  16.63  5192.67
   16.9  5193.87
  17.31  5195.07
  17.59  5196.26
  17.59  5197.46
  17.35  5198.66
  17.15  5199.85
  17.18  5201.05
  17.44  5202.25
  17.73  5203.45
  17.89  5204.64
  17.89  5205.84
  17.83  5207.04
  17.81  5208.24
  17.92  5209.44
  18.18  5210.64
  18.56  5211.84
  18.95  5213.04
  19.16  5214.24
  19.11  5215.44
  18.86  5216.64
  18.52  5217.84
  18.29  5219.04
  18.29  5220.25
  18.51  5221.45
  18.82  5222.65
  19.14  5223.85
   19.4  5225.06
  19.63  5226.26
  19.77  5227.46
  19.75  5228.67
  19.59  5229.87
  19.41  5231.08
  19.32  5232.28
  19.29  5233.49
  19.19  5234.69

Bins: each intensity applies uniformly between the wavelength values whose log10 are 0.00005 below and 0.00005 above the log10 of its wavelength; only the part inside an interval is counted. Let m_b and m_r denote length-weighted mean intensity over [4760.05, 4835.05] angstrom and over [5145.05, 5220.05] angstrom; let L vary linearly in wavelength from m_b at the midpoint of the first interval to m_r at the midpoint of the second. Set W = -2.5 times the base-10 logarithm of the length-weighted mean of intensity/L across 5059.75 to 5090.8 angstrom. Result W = -0.05 mag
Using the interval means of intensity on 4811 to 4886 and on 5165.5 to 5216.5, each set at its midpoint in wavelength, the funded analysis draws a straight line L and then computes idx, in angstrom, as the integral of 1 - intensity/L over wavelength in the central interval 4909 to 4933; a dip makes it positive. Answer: -1.6 angstrom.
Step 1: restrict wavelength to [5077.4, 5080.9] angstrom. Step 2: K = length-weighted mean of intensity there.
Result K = 18.2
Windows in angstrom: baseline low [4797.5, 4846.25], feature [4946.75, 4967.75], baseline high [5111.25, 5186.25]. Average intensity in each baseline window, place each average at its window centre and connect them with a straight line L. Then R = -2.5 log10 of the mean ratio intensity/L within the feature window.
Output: -0.111 mag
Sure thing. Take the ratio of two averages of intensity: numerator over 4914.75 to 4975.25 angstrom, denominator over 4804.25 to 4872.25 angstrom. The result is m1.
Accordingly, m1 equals 1.05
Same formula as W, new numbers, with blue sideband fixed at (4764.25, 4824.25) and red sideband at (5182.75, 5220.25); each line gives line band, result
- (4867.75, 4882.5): 0.10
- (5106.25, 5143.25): -0.01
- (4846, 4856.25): 0.05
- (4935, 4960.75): -0.08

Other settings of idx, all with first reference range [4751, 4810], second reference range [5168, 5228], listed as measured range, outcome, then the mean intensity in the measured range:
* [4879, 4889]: 0.4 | 18.5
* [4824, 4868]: 2.1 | 18.6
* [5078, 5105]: -0.5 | 18.1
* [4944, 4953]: -0.9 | 20.6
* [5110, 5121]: -0.5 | 18.3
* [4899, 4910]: -0.9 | 20.6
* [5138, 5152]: -0.6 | 18.1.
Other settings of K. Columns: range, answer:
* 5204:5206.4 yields 17.9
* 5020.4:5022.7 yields 17.9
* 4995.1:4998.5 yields 19.5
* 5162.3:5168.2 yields 15.6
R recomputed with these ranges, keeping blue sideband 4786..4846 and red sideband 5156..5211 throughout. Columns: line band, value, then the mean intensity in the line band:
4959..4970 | -0.117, 20.5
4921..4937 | -0.048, 19.6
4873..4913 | -0.011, 19.3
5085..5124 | -0.075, 18.1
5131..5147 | -0.107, 18.3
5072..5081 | -0.060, 18.2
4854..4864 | 0.146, 17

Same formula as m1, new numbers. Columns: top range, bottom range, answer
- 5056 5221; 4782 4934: 0.91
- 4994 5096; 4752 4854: 0.94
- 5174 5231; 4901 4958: 0.87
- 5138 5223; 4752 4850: 0.85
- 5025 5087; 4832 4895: 1.03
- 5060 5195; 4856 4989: 0.90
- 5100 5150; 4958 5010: 0.93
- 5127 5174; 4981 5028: 0.92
